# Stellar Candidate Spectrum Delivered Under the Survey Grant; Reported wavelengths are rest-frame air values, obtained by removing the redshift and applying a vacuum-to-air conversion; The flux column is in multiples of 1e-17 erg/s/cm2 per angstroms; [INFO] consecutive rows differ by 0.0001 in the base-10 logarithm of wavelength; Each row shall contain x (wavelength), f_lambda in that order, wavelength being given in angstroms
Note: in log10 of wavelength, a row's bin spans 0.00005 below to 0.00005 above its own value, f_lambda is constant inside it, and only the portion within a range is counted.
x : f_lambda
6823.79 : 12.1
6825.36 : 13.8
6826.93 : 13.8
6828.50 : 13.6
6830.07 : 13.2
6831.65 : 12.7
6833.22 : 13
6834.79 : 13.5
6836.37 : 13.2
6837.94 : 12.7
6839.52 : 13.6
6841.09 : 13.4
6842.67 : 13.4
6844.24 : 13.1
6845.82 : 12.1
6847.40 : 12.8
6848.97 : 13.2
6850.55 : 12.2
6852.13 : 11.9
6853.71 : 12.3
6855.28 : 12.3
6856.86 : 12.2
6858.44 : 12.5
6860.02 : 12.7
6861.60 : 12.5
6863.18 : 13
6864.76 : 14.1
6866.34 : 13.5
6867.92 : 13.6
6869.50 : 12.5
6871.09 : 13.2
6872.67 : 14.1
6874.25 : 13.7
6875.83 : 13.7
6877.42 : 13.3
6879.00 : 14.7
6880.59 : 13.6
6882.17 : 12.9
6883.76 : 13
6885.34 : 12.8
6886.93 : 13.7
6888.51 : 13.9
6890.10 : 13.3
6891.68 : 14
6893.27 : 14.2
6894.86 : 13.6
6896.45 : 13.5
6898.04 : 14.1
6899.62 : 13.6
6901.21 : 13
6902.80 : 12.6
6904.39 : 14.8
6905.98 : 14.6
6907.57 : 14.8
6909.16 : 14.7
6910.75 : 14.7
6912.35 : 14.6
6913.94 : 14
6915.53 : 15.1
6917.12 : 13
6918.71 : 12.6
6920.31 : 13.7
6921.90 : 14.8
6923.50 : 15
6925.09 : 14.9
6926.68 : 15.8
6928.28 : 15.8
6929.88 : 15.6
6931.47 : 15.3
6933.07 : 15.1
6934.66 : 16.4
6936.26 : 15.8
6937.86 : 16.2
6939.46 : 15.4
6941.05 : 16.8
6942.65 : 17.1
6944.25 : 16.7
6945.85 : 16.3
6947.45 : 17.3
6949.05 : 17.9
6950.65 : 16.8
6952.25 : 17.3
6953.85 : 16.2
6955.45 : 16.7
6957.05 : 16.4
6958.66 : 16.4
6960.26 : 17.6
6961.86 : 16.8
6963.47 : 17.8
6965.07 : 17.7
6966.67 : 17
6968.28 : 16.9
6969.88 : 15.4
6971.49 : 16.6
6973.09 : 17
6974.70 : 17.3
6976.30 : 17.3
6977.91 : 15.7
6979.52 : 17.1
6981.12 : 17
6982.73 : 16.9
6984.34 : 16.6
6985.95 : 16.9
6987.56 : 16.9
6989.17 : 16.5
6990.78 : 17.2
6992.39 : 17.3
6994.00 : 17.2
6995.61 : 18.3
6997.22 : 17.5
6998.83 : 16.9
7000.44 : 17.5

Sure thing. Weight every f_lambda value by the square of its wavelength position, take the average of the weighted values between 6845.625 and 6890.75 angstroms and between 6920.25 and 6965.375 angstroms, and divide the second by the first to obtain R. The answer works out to 1.27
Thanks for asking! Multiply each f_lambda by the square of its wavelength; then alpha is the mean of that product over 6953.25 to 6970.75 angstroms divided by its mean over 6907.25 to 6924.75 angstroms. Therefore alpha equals 1.19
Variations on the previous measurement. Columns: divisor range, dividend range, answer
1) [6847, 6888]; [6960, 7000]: 1.34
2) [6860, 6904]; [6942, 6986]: 1.28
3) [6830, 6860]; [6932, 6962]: 1.33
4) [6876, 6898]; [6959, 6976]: 1.28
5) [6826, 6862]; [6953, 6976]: 1.36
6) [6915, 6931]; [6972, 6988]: 1.17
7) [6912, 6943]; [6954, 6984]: 1.13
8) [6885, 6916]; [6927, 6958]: 1.18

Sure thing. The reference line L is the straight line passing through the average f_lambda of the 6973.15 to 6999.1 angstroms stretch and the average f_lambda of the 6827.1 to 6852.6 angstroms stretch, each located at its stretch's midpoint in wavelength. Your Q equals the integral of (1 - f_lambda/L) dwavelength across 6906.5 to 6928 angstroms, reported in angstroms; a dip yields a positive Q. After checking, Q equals 0.9 angstroms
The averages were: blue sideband 13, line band 14.5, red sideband 17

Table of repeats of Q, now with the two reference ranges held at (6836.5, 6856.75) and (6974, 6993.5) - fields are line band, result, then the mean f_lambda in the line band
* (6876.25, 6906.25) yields 1.00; 13.6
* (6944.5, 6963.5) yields -1.10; 16.9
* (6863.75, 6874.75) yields -0.07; 13.5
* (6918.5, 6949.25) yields -0.69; 15.7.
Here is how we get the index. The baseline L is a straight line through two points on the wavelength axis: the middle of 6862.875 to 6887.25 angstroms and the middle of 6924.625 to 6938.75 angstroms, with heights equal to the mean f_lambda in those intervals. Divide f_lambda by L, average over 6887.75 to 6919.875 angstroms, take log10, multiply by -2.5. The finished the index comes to 0.05 mag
